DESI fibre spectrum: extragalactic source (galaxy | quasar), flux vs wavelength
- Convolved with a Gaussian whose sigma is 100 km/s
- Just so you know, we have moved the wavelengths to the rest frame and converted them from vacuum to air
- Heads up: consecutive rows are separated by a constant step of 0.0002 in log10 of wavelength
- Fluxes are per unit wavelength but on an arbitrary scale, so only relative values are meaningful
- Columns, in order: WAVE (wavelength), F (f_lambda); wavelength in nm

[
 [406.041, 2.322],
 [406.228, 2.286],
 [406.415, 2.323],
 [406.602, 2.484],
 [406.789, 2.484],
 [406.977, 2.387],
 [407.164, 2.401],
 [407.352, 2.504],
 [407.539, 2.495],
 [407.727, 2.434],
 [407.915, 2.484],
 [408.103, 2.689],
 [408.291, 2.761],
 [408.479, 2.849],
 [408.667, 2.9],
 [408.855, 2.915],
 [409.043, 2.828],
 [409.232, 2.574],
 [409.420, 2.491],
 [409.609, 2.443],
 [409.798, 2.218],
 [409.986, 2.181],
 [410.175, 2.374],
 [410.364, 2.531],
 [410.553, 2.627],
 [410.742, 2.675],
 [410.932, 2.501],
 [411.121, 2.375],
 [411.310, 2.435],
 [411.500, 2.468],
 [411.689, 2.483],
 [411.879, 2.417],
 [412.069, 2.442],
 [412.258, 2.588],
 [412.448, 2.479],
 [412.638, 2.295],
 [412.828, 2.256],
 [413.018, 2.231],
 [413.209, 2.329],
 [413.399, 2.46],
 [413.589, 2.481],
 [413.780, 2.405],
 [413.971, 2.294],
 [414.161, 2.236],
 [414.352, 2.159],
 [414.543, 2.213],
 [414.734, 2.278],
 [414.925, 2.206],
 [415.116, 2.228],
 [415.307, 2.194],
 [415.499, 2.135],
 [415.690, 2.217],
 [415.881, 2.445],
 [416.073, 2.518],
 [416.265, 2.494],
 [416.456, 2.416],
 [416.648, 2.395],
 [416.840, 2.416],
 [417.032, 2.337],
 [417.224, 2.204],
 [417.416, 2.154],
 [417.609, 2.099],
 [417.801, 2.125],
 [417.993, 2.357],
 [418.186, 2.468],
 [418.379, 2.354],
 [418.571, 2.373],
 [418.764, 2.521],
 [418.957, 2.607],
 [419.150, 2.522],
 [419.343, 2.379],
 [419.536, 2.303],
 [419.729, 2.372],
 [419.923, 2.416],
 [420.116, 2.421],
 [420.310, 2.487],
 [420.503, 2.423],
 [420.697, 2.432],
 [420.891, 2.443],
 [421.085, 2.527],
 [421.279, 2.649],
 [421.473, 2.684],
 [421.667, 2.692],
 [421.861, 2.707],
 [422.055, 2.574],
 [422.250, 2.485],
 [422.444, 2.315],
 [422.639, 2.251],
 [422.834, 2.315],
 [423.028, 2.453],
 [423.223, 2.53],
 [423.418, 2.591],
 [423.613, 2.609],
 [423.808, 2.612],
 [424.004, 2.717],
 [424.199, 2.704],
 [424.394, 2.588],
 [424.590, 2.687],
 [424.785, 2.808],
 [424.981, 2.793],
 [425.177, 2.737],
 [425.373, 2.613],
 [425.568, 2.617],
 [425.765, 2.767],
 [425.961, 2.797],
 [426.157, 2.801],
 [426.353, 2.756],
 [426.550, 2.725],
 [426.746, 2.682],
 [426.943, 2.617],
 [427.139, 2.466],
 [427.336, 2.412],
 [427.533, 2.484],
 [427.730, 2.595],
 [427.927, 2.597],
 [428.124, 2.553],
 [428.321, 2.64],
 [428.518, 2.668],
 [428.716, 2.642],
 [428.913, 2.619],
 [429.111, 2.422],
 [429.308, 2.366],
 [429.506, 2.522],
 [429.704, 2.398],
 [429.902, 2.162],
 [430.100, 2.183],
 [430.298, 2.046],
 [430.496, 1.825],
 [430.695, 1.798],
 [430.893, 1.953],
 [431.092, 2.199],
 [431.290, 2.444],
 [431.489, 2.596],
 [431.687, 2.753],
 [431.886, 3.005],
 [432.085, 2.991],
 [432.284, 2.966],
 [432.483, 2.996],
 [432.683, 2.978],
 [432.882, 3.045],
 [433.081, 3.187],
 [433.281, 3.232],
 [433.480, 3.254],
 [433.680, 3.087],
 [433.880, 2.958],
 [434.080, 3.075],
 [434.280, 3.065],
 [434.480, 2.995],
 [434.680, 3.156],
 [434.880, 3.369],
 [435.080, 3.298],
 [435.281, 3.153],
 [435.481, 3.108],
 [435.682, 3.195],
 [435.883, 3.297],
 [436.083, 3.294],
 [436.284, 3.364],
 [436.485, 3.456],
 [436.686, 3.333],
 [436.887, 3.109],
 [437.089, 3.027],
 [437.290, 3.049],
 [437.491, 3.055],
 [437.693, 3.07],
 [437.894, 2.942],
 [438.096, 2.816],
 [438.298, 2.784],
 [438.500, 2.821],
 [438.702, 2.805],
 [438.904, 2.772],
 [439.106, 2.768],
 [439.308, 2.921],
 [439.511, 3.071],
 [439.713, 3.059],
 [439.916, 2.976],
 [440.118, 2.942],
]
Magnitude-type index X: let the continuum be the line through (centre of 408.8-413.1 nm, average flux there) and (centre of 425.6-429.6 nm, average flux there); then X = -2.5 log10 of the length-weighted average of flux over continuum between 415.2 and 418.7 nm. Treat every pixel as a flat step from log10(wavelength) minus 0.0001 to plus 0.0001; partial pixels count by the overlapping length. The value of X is 0.09 mag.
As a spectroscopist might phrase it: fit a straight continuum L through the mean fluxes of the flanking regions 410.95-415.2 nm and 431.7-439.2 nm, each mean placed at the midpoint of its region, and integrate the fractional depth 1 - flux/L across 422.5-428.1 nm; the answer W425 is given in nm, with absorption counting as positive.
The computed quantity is 0.27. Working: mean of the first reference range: 2.36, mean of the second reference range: 3.07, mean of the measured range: 2.62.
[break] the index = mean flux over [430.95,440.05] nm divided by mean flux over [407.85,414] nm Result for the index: 1.21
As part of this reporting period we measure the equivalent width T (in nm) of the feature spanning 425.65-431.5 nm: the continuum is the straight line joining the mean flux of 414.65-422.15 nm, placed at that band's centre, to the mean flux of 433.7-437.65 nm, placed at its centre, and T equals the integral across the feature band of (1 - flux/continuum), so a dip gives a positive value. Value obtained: 0.80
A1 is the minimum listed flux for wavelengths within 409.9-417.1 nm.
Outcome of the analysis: 2.135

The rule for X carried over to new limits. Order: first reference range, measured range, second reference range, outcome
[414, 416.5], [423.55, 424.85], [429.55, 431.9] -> -0.18 mag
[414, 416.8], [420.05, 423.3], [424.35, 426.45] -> 0.03 mag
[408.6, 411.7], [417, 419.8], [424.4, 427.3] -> 0.12 mag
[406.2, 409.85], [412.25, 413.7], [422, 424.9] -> 0.08 mag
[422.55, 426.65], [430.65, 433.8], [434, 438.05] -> 0.07 mag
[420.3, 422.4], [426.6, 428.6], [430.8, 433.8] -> 0.06 mag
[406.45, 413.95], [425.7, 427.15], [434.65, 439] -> 0.06 mag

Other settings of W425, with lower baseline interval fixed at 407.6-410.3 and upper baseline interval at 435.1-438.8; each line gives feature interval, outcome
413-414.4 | 0.174 nm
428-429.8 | 0.251 nm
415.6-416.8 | 0.132 nm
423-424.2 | 0.104 nm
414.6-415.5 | 0.159 nm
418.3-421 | 0.334 nm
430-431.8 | 0.470 nm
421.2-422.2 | 0.058 nm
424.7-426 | 0.069 nm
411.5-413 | 0.128 nm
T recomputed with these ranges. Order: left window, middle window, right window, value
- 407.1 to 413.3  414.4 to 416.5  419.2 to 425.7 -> 0.19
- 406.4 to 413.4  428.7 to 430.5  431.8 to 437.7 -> 0.41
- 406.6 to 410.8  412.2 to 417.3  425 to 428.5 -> 0.50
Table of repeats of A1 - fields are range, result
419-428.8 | 2.251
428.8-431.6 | 1.798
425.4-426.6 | 2.617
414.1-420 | 2.099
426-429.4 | 2.366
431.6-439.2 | 2.753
